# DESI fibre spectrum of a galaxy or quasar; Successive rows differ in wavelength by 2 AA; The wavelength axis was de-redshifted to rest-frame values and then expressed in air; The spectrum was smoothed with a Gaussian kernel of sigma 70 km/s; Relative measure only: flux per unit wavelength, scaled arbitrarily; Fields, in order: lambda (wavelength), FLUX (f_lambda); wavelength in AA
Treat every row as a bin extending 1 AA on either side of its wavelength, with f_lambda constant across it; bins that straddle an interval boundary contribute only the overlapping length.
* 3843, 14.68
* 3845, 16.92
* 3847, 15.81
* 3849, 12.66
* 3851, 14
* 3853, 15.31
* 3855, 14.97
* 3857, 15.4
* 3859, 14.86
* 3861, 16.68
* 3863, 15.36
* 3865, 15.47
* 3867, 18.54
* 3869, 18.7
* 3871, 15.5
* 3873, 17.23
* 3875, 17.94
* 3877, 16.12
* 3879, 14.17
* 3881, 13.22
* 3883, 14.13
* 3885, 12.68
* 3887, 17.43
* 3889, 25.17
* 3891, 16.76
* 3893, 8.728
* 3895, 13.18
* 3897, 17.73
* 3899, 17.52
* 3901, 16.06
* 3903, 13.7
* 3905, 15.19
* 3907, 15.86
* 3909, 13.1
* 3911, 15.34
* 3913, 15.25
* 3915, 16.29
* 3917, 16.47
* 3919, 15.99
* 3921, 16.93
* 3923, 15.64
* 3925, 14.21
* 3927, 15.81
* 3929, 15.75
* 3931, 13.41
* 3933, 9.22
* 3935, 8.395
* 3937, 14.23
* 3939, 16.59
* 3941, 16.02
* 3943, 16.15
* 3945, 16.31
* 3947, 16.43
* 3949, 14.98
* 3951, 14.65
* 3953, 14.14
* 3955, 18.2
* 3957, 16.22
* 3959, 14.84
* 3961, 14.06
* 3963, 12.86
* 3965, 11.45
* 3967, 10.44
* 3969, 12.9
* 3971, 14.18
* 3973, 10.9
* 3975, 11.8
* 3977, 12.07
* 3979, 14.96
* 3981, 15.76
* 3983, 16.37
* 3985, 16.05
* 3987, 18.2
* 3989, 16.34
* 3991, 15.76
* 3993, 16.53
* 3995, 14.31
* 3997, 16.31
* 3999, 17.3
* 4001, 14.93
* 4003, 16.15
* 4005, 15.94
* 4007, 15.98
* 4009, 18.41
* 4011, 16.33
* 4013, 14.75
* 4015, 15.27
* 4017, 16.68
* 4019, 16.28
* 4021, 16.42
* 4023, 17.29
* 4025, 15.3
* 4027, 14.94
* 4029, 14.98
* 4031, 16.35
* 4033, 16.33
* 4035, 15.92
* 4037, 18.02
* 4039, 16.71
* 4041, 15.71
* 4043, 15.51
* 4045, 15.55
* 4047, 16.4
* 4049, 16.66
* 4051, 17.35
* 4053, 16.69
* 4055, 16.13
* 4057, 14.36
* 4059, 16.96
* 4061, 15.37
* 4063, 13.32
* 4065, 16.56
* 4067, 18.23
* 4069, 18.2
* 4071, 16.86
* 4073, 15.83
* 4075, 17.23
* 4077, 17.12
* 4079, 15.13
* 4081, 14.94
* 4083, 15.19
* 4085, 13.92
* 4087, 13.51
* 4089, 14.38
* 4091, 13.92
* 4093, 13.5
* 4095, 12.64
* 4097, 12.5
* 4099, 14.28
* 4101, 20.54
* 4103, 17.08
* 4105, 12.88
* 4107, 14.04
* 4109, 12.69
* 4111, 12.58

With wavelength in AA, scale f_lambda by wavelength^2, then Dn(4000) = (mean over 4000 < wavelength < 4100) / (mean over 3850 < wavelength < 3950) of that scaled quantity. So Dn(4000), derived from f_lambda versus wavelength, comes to 1.1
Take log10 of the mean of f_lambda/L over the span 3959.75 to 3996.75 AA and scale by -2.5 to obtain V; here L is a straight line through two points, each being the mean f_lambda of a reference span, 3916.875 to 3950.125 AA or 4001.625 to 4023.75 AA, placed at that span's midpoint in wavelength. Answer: 0.11 mag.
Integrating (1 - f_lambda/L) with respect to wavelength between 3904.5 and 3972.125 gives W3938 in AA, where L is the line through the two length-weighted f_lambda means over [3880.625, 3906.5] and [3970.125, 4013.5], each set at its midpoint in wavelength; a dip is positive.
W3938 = 3.9 AA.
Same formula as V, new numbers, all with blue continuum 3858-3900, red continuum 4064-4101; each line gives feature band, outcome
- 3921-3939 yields 0.159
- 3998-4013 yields -0.047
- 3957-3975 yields 0.222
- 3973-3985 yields 0.120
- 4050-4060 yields -0.058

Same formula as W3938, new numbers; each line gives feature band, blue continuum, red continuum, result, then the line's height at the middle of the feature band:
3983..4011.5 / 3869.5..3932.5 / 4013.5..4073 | -0.6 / 16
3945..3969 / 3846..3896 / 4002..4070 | 2.3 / 15.9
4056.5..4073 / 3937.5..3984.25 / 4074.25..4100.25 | -2.0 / 14.5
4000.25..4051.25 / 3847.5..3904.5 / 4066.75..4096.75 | -2.6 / 15.4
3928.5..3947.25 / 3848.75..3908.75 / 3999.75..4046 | 2.0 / 15.8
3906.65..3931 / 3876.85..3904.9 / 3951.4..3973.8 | -1.1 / 14.8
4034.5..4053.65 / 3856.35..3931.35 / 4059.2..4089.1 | -0.8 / 15.8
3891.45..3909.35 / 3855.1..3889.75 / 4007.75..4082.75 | 1.8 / 16.3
